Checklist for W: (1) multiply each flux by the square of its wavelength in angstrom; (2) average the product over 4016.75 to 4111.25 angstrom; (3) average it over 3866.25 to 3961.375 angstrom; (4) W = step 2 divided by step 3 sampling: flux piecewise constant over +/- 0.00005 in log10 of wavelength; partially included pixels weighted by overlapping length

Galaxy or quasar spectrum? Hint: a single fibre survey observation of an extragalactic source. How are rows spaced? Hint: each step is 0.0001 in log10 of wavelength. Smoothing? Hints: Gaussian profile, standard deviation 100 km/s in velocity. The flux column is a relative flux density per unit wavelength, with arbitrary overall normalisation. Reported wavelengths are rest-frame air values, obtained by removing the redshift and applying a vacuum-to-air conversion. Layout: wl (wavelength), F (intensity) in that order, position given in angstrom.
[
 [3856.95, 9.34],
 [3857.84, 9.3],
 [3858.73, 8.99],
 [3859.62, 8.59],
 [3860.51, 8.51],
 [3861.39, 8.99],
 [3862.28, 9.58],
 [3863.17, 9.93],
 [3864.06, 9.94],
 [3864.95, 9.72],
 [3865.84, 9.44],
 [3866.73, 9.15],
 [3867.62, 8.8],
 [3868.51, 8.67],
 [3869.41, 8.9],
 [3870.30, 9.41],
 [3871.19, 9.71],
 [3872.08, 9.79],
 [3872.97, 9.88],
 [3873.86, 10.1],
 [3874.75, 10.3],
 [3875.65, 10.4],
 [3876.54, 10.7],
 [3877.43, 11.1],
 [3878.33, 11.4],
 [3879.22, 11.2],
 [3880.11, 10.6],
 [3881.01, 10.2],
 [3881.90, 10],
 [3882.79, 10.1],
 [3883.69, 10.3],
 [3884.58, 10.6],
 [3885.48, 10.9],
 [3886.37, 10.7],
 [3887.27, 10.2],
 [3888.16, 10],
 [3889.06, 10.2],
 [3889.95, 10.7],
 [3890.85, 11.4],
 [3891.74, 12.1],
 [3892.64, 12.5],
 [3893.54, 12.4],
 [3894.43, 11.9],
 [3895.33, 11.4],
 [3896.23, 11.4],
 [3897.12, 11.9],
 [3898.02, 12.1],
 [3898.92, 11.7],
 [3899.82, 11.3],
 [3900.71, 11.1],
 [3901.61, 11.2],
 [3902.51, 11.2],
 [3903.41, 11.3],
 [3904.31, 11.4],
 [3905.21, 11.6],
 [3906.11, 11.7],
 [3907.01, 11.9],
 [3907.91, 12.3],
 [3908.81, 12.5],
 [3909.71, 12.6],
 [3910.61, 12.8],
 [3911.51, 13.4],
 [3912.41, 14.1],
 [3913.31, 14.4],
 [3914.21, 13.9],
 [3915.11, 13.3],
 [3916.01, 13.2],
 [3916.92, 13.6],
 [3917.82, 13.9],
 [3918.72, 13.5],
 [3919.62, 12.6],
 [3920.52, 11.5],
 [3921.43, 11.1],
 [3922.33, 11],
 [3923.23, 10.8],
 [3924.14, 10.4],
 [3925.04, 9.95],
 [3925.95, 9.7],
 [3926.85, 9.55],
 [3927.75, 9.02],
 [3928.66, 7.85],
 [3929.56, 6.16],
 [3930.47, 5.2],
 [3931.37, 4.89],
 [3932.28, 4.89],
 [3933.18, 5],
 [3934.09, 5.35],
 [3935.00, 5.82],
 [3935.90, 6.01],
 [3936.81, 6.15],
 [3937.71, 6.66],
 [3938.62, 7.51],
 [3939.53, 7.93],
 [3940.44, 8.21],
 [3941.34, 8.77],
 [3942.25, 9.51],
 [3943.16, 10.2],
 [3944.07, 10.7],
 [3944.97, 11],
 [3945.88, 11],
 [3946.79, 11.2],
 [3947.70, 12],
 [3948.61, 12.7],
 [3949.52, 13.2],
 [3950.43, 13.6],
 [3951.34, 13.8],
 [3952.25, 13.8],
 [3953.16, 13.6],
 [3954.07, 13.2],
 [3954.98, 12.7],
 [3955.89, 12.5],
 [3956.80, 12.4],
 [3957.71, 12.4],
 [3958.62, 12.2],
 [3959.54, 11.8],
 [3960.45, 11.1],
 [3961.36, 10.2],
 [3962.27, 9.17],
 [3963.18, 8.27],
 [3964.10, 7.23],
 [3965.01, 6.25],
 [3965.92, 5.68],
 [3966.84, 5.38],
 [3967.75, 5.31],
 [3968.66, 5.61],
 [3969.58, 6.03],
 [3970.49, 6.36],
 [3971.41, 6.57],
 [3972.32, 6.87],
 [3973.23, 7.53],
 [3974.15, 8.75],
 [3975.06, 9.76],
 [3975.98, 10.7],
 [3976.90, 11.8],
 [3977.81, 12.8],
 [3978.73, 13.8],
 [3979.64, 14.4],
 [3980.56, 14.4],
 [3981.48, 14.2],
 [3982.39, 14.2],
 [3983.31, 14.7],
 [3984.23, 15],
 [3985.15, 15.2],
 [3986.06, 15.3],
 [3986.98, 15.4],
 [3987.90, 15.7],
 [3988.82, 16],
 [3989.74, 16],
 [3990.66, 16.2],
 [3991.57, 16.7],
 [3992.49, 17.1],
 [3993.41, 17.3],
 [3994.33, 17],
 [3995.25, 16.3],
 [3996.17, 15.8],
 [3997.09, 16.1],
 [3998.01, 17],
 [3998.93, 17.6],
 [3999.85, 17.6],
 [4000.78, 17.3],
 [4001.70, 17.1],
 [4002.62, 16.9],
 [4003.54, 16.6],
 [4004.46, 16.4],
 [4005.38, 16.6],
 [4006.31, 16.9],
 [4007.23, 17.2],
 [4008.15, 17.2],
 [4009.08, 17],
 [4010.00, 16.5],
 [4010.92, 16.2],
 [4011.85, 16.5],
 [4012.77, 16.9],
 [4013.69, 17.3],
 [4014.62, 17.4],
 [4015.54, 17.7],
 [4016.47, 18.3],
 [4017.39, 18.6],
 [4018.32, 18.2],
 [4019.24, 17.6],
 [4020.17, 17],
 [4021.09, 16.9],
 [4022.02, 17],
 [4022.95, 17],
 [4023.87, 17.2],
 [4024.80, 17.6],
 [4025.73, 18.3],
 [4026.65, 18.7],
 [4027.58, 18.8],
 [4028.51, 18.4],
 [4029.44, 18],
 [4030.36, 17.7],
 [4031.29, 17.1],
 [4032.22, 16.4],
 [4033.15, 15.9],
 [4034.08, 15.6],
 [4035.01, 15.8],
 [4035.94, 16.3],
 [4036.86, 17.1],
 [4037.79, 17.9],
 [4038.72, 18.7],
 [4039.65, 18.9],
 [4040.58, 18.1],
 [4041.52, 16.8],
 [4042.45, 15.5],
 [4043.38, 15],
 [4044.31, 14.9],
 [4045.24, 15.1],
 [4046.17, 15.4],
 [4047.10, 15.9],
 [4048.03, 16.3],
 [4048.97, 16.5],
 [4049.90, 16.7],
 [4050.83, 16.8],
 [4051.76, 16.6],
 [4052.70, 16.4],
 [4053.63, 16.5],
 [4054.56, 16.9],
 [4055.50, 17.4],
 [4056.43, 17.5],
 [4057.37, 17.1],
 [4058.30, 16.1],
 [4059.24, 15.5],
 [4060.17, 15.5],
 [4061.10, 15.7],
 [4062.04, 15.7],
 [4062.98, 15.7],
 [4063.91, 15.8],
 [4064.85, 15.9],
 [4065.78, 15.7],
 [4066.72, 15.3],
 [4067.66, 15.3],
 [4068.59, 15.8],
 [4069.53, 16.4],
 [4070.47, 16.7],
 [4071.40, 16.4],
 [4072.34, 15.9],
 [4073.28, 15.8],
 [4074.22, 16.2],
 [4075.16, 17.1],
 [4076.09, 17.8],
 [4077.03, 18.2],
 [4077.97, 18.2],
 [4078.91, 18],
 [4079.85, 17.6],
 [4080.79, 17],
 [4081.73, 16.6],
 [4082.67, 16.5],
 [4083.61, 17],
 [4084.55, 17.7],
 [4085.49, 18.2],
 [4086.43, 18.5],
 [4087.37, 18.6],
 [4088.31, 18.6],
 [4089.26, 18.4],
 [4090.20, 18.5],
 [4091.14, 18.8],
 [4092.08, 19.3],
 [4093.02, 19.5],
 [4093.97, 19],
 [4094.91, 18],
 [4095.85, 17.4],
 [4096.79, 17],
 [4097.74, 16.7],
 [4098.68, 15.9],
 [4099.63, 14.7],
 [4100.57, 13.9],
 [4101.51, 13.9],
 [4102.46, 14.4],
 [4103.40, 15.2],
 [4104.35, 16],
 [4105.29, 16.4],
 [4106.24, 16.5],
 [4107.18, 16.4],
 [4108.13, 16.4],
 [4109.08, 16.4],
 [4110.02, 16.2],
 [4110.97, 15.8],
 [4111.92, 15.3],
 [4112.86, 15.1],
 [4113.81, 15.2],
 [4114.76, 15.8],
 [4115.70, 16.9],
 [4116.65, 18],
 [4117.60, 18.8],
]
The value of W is 1.7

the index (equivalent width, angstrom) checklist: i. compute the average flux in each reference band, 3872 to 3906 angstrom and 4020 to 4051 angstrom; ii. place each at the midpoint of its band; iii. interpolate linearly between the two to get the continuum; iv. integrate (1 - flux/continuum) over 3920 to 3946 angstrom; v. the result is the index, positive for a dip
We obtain 9.1 angstrom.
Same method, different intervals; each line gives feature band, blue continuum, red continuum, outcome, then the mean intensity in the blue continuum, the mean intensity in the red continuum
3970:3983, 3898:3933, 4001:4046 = 3.2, 11.1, 17.1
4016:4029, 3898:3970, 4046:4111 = -3.3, 10.3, 16.7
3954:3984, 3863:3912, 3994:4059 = 9.0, 10.9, 17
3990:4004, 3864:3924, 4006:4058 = -1.1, 11.3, 17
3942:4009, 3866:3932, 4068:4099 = 4.2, 10.9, 17.5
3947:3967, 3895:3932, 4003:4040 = 3.7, 11.3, 17.3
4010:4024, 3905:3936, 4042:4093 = -2.6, 10.5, 16.7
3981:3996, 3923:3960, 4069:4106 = -4.5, 9.74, 17.1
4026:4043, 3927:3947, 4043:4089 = -3.5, 7.67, 16.6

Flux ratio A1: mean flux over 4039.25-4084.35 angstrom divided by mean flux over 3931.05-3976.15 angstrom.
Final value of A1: 1.8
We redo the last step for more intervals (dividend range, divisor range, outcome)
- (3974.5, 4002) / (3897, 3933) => 1.37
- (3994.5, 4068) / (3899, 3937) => 1.60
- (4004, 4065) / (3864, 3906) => 1.58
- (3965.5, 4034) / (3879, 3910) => 1.33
